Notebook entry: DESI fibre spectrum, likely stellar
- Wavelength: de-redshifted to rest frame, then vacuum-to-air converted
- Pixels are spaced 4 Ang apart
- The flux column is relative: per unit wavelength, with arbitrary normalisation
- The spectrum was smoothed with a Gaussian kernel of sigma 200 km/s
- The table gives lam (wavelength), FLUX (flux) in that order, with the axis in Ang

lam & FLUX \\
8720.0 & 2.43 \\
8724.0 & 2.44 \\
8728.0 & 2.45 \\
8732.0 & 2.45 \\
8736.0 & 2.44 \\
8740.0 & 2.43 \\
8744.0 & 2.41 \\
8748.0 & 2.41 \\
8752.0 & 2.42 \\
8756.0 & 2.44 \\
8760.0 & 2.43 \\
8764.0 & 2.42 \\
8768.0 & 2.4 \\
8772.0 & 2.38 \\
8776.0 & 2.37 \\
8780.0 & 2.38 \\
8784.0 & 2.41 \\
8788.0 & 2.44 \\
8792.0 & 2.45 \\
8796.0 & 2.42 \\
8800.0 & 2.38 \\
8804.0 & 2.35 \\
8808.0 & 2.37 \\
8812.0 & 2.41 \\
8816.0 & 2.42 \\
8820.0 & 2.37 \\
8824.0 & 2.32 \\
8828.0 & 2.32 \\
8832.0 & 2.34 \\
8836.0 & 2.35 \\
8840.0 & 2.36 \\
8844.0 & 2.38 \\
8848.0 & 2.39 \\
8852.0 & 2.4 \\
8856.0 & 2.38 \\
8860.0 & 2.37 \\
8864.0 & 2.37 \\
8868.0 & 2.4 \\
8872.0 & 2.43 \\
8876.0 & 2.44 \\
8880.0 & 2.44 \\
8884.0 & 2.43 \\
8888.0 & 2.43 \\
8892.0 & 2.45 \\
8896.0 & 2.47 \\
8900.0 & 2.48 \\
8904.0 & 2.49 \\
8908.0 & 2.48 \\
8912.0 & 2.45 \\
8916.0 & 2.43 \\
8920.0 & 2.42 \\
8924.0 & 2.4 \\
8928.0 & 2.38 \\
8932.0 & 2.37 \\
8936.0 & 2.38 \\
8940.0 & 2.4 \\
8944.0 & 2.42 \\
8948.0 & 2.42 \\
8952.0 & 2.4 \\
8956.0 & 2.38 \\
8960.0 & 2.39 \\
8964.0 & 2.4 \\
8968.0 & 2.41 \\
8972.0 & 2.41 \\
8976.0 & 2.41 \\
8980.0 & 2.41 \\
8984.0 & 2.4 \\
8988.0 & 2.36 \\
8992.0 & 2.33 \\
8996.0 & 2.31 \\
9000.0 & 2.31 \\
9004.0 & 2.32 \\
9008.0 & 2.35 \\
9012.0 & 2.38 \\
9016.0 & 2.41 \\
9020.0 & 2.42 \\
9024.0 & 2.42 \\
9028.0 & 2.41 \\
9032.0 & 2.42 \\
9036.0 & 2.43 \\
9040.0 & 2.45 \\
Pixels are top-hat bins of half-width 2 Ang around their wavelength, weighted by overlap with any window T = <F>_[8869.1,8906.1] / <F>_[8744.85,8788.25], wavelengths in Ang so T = 1.02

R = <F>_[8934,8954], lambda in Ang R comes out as 2.4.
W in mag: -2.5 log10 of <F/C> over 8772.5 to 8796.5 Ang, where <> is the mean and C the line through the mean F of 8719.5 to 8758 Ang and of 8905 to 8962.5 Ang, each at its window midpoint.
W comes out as 0.01 mag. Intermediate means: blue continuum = 2.43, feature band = 2.41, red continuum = 2.41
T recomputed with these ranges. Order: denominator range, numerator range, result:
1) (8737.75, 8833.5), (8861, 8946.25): 1.01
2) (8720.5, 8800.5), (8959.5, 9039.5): 0.99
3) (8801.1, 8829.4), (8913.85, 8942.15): 1.01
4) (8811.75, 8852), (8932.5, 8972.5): 1.01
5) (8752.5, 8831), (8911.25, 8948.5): 1.00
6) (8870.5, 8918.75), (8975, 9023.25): 0.97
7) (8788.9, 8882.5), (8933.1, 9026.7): 1.00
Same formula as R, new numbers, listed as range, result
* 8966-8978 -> 2.41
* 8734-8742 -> 2.44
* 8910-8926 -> 2.43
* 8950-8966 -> 2.39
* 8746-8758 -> 2.42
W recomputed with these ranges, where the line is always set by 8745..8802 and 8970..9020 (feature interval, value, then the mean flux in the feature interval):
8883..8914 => -0.03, 2.46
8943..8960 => -0.01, 2.4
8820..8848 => 0.02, 2.35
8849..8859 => 0.00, 2.39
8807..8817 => 0.00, 2.4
